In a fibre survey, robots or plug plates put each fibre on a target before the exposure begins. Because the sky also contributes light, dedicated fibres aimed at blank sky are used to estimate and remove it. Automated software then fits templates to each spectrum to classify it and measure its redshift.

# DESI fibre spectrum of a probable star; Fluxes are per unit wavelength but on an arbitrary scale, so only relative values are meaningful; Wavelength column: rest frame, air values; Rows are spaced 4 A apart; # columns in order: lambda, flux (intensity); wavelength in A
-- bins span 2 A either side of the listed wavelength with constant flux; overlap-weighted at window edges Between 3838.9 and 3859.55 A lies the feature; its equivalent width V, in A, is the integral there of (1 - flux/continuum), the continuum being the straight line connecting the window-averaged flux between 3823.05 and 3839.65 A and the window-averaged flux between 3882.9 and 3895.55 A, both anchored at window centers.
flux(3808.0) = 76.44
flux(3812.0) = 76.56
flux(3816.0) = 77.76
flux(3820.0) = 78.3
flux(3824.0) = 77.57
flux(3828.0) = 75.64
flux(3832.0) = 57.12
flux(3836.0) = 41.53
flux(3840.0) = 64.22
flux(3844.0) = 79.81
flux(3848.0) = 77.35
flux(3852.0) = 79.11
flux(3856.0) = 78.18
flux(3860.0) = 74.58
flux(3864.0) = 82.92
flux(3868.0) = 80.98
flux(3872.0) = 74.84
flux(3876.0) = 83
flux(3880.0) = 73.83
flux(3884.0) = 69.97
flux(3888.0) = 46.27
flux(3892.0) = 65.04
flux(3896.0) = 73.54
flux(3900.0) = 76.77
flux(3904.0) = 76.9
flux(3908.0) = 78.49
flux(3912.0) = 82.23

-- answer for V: -4.7 A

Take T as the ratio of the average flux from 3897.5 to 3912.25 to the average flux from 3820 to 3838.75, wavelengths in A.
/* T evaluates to 1.2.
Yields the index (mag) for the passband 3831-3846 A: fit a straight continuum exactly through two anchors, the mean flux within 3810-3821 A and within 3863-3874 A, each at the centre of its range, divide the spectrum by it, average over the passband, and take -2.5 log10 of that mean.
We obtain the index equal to 0.27 mag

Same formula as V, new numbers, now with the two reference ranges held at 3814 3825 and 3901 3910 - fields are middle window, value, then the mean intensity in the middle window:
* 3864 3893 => 2.27 A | 71.6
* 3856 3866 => -0.11 A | 78.6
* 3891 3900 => 0.72 A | 71.4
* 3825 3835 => 1.65 A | 65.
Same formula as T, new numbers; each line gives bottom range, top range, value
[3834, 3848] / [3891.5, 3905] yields 1.15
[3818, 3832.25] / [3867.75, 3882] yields 1.05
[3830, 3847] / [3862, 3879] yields 1.30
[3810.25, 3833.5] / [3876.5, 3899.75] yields 0.91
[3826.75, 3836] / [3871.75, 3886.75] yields 1.23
